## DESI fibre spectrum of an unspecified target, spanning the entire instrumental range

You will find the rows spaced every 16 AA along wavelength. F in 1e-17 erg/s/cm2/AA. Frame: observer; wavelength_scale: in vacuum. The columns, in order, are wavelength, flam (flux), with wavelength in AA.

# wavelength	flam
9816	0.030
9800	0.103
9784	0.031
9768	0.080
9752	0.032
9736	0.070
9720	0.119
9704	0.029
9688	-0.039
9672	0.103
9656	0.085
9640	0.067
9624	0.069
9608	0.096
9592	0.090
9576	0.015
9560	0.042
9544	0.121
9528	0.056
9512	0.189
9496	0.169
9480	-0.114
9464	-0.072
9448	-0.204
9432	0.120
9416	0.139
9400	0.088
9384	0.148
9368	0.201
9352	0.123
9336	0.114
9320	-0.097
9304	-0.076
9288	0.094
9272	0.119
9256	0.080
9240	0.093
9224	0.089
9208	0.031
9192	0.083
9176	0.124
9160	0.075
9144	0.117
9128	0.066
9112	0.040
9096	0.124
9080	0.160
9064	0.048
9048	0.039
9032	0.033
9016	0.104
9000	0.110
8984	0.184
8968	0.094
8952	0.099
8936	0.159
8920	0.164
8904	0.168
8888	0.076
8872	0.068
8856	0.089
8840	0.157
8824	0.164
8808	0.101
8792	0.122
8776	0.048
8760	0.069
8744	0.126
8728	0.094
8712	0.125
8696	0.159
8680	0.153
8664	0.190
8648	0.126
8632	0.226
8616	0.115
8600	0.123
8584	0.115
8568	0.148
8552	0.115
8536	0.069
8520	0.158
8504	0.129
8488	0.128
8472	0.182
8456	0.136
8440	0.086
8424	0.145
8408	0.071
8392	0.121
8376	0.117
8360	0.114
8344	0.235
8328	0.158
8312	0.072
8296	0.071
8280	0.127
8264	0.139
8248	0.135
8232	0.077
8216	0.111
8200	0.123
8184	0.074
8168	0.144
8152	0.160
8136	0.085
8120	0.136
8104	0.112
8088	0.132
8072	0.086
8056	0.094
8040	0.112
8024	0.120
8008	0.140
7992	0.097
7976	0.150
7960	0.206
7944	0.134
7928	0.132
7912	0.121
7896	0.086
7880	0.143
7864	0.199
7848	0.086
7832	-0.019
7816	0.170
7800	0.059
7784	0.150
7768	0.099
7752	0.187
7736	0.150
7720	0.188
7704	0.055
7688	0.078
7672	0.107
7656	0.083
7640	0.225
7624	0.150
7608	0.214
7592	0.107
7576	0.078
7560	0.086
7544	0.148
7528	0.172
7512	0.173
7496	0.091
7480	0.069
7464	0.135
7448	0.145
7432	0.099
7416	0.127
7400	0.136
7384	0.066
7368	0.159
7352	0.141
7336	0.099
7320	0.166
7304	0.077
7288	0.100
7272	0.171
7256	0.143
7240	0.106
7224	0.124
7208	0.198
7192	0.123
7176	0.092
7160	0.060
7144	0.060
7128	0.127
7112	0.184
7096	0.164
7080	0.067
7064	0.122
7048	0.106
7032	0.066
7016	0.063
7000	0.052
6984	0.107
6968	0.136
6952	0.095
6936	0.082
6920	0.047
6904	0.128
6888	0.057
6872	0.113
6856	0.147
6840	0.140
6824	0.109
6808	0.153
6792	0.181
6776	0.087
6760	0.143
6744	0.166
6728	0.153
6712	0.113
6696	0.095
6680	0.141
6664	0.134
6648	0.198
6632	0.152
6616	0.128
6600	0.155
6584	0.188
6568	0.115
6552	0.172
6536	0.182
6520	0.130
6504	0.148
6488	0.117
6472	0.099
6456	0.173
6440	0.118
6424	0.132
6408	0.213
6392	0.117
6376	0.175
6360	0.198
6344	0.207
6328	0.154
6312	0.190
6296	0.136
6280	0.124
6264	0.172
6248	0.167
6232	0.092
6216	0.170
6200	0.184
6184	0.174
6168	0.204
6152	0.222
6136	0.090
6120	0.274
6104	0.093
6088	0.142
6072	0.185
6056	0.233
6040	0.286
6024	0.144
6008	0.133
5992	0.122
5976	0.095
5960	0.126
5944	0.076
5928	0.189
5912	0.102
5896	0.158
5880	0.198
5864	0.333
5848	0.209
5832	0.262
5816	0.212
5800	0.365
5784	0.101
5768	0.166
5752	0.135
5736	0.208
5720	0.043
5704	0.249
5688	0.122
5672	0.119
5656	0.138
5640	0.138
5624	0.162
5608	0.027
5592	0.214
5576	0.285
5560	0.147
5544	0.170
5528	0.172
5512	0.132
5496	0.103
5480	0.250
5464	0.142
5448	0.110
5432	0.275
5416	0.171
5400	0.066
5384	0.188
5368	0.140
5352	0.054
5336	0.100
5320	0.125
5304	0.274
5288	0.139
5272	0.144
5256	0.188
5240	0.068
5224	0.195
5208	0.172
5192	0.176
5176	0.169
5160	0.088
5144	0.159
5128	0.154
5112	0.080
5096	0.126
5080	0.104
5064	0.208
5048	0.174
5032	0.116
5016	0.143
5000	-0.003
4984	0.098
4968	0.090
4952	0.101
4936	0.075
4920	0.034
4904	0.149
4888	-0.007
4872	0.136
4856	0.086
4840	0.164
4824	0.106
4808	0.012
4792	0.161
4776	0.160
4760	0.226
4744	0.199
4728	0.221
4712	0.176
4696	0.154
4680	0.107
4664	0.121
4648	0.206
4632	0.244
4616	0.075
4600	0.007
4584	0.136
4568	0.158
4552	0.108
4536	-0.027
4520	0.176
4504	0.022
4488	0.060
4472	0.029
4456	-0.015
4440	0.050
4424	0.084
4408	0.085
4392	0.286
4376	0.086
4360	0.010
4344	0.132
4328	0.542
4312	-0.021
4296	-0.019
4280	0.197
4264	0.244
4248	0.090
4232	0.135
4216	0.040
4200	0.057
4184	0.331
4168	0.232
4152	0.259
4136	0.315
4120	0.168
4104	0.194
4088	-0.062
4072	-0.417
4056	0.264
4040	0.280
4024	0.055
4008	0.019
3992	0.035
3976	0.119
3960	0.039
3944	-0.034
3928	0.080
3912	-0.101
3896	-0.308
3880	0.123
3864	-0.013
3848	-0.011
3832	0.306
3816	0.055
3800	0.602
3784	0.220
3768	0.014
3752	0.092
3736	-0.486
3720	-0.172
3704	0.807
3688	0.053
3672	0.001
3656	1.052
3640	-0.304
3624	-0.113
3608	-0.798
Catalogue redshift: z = 0.79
